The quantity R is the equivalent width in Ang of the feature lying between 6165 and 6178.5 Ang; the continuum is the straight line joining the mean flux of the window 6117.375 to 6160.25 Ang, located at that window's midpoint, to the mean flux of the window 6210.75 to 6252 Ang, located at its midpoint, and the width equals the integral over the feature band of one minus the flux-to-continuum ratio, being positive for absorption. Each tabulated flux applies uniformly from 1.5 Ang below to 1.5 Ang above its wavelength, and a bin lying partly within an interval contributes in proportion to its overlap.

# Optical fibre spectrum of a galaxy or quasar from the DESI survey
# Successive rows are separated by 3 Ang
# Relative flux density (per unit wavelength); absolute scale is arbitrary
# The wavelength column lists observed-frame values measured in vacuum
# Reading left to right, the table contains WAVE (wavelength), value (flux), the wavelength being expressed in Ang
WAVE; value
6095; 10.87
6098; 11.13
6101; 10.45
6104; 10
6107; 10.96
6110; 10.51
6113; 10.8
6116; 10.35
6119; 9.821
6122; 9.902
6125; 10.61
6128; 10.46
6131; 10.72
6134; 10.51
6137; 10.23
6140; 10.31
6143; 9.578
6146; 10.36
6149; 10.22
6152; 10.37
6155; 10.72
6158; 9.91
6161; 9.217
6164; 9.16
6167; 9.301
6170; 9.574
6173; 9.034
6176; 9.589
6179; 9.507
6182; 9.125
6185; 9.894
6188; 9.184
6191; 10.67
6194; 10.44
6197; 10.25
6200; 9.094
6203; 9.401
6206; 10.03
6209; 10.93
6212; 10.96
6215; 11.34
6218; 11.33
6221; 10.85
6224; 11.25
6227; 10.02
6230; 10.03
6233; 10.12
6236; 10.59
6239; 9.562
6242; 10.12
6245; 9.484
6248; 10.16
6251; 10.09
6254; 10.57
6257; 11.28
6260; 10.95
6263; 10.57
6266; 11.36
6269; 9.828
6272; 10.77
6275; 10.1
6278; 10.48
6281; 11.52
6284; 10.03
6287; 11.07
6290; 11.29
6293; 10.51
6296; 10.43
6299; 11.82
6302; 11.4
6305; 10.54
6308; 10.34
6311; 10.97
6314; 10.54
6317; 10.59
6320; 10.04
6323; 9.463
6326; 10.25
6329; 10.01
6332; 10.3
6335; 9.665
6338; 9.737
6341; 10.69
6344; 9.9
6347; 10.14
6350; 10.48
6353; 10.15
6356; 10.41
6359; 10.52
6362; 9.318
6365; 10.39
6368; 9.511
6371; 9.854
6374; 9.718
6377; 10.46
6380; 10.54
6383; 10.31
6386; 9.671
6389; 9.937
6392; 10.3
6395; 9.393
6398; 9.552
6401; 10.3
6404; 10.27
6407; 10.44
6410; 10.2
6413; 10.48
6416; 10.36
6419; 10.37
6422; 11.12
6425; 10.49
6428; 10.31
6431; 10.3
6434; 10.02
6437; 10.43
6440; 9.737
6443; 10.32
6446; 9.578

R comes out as 1.2 Ang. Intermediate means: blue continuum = 10.2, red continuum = 10.4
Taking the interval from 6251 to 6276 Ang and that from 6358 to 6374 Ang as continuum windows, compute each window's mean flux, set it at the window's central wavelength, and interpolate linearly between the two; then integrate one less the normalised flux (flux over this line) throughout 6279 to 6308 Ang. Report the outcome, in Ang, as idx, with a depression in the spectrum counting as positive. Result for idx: -1.36 Ang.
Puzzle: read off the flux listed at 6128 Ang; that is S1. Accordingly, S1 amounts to 10.46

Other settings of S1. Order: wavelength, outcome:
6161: 9.217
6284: 10.03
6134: 10.51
